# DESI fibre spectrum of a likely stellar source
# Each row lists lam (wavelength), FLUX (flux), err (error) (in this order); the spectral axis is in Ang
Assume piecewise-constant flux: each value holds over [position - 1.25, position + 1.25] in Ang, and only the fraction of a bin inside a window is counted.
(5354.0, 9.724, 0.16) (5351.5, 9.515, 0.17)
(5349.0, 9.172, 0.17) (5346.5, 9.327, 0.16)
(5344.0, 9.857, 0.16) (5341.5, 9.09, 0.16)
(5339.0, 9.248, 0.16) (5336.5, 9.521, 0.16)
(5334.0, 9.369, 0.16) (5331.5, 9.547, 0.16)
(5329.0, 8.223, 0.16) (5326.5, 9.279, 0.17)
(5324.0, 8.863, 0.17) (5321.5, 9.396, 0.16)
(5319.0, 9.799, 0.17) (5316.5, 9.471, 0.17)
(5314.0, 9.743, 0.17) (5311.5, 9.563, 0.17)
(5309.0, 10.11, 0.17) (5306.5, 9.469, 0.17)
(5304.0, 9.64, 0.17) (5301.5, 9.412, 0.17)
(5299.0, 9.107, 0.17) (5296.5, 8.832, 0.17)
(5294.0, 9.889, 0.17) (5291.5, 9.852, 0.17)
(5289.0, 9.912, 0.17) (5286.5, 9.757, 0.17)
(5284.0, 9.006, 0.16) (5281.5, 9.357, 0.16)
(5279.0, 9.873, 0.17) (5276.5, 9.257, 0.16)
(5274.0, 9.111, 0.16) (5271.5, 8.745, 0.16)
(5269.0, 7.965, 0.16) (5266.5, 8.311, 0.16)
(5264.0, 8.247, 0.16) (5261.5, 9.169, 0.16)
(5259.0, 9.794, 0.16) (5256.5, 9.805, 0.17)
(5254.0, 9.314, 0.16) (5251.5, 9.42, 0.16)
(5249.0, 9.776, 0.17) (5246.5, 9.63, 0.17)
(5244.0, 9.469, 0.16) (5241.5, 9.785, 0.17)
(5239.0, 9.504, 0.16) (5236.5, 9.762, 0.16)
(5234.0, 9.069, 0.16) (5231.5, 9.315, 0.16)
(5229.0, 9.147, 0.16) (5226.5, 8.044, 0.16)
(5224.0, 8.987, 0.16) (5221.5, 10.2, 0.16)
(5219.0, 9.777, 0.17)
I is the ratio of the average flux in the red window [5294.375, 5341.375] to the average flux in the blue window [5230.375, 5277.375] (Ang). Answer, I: 1.01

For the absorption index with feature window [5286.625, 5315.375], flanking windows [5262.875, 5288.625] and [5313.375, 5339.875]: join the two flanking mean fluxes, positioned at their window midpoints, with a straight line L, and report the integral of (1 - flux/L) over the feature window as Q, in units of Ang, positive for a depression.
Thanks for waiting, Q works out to -1.4 Ang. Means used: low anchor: 9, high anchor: 9.31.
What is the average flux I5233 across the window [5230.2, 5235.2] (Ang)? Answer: 9.19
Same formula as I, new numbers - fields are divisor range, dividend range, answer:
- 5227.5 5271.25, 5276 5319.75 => 1.03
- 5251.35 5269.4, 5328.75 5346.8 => 1.03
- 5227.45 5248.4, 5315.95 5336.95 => 0.98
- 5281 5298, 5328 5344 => 0.97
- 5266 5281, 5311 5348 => 1.05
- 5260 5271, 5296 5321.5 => 1.12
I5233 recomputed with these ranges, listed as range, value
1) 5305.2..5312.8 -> 9.71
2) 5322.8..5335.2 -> 9.06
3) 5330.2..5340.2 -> 9.42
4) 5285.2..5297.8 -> 9.64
